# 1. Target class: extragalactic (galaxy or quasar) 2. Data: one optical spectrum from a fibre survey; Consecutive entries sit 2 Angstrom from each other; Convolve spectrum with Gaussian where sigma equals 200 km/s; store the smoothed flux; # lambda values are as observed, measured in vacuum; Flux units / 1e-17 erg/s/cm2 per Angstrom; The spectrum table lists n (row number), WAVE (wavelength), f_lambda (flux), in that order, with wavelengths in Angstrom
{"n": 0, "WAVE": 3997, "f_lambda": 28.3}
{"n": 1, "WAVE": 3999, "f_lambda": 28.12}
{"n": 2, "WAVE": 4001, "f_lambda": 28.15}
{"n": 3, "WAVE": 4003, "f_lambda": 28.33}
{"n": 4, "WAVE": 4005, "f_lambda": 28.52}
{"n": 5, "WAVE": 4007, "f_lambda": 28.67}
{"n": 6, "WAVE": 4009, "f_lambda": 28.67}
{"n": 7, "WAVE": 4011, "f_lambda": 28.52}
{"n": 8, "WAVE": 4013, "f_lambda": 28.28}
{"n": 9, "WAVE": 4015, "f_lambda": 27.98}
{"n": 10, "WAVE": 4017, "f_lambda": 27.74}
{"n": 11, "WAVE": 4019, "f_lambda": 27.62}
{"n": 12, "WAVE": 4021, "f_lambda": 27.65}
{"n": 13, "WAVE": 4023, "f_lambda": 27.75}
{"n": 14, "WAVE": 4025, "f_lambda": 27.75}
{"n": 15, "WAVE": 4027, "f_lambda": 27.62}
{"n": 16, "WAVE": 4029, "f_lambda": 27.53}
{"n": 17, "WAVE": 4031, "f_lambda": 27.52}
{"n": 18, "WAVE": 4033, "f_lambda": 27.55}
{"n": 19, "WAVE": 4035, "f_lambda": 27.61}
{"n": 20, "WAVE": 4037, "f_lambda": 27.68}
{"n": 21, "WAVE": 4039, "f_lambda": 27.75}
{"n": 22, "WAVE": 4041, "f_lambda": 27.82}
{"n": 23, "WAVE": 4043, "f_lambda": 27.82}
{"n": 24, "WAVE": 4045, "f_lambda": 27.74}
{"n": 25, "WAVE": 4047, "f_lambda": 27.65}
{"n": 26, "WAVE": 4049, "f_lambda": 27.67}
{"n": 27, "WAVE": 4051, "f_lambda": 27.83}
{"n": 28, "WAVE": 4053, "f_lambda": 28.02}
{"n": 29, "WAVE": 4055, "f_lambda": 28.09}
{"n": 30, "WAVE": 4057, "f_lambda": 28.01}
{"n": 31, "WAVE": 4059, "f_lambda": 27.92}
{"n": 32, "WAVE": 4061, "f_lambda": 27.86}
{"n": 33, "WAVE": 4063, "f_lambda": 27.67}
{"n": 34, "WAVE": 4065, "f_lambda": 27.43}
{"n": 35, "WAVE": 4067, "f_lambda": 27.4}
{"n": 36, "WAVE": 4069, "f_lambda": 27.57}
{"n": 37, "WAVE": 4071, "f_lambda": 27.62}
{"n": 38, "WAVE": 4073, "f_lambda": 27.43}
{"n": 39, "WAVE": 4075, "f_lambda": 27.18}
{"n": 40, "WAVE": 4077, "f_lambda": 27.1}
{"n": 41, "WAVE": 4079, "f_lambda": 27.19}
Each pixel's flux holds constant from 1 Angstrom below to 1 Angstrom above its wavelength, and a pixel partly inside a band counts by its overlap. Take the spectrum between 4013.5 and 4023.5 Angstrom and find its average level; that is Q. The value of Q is 27.8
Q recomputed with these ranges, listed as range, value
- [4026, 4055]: 27.7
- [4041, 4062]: 27.9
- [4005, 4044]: 27.9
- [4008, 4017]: 28.3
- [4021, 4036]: 27.6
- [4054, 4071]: 27.7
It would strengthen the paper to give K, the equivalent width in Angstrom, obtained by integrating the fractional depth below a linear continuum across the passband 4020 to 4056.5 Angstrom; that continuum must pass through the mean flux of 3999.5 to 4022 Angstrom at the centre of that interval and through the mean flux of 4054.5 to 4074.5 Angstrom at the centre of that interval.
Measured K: 0.3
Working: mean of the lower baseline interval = 28.2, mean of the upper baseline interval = 27.7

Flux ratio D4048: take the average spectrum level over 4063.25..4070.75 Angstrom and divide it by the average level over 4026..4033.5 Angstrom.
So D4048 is 1.0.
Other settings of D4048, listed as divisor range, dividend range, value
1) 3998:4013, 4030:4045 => 0.97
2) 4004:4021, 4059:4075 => 0.98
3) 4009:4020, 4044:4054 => 0.99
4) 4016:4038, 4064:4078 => 0.99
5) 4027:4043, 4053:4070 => 1.00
